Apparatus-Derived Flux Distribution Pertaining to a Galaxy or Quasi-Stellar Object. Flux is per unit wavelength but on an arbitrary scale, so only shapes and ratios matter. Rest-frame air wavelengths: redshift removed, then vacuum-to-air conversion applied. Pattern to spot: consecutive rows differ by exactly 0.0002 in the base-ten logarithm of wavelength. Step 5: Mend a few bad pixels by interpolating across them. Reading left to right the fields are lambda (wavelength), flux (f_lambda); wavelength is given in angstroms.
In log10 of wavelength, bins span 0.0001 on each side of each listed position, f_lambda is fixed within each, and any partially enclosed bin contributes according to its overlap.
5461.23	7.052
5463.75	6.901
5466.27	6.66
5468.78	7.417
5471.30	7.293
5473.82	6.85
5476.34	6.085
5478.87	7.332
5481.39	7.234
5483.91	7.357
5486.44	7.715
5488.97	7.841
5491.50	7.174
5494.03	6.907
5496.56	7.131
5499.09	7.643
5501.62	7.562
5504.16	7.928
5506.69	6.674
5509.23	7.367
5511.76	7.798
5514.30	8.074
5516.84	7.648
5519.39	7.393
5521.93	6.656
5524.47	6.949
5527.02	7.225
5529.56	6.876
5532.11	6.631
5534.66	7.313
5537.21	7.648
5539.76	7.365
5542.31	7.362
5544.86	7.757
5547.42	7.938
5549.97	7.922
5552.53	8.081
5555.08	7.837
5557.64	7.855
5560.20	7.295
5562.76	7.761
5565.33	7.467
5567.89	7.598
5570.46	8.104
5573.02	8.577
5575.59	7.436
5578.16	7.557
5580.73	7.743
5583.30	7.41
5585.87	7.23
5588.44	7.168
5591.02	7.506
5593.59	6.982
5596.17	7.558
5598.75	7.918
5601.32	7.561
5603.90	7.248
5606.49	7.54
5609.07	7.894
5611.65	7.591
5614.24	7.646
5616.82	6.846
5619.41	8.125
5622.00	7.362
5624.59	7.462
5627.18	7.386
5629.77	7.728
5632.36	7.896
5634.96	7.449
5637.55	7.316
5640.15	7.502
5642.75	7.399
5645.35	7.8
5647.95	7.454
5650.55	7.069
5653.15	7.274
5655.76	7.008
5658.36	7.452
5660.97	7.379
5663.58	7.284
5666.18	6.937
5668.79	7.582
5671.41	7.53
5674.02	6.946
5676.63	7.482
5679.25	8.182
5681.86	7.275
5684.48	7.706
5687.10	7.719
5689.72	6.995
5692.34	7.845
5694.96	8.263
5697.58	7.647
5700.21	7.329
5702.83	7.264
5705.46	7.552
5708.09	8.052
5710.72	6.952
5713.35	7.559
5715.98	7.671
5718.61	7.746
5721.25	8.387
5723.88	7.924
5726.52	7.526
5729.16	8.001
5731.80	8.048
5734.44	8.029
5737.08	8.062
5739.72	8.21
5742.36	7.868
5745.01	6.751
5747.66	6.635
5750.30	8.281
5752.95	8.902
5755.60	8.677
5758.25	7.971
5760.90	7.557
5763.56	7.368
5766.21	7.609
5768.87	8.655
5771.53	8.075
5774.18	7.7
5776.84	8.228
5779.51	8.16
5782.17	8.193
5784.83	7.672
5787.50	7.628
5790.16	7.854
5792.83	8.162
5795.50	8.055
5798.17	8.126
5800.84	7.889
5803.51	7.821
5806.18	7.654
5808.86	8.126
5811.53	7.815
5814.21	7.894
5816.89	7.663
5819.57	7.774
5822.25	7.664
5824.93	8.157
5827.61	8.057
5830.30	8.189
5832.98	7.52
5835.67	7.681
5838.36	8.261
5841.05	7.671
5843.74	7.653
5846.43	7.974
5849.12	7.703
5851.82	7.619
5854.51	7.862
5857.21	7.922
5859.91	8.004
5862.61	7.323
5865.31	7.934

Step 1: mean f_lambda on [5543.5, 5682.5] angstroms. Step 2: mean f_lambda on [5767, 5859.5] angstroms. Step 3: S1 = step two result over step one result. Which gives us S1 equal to 1.05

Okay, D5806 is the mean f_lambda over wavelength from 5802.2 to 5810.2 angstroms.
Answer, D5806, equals 7.87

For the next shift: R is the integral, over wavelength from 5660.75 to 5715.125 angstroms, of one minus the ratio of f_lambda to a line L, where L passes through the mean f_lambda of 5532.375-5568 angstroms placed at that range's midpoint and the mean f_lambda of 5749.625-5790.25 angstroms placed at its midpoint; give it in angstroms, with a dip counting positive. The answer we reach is 2.6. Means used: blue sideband 7.63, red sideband 8.03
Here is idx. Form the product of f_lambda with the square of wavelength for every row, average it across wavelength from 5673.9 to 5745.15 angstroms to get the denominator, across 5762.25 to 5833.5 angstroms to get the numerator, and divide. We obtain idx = 1.1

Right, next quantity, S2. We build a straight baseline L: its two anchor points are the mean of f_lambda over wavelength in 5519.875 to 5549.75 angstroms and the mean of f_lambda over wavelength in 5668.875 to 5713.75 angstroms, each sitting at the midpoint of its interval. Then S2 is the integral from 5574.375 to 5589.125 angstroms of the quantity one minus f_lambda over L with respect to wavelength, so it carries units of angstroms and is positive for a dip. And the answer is -0.2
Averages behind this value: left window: 7.28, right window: 7.55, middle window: 7.44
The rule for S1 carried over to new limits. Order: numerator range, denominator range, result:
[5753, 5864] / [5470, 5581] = 1.06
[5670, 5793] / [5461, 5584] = 1.05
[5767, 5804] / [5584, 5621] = 1.07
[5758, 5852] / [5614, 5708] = 1.05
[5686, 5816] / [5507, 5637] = 1.04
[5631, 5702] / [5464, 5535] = 1.03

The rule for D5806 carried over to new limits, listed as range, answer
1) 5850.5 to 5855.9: 7.75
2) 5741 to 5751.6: 7.39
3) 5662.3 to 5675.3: 7.26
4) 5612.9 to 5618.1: 7.25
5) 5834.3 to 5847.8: 7.85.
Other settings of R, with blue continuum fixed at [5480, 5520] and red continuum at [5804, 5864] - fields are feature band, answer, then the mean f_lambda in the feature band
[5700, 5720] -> 0.4 angstroms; 7.53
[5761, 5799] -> -0.9 angstroms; 7.95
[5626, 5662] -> 0.9 angstroms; 7.44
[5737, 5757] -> -0.5 angstroms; 7.92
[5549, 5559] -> -0.5 angstroms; 7.92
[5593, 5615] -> 0.0 angstroms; 7.56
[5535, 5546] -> 0.0 angstroms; 7.51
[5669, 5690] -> 0.4 angstroms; 7.51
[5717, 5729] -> -0.3 angstroms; 7.9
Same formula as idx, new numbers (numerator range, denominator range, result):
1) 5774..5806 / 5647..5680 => 1.13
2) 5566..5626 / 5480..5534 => 1.07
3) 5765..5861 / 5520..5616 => 1.15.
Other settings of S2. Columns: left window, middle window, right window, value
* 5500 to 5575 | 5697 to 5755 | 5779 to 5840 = 0.3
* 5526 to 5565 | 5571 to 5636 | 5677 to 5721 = 0.0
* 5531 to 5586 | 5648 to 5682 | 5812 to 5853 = 1.6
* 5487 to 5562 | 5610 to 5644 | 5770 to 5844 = 0.4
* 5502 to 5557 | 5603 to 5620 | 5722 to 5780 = 0.2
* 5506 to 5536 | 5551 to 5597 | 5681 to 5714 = -1.9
